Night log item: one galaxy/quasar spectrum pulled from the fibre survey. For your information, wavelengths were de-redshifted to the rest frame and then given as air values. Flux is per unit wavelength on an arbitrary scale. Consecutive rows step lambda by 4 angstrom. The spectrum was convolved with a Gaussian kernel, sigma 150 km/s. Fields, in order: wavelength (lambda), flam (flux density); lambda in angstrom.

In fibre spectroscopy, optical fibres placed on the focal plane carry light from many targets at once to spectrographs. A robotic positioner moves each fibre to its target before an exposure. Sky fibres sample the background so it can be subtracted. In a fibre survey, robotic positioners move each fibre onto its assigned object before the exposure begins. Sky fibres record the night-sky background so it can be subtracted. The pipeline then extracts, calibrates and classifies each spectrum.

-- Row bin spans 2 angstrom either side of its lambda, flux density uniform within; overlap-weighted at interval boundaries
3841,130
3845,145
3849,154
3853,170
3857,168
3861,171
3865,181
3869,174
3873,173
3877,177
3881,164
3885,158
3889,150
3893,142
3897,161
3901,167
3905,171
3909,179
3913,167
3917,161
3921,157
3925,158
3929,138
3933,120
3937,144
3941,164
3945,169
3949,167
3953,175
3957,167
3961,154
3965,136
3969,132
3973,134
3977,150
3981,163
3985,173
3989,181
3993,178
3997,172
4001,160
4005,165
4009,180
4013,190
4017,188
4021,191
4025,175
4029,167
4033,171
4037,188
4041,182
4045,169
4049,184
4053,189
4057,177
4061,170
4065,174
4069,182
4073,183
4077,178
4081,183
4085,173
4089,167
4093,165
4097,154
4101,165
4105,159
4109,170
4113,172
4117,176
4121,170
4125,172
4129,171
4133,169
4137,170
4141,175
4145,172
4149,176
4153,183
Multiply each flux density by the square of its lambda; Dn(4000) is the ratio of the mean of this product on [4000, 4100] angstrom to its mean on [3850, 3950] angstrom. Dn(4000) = 1.17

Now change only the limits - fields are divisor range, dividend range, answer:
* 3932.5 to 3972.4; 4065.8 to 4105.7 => 1.19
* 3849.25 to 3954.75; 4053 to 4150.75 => 1.17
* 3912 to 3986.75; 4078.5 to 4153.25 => 1.20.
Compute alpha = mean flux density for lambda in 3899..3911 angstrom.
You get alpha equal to 172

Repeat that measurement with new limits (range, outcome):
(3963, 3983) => 143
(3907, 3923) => 166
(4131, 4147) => 172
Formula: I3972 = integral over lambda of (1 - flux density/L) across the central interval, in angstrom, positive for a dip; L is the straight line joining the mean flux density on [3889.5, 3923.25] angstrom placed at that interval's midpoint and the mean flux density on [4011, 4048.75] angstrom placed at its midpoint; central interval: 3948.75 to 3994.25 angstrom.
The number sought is 3.53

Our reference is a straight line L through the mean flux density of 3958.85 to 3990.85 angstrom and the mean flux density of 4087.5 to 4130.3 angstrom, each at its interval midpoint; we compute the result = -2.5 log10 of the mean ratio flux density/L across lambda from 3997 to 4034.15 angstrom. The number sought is -0.12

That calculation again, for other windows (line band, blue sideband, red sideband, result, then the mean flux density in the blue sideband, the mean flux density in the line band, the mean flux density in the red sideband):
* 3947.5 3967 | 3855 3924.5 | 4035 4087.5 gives 0.08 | 166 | 160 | 179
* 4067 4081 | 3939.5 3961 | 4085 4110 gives -0.11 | 167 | 181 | 164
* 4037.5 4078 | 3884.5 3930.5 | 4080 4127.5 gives -0.08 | 159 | 179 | 169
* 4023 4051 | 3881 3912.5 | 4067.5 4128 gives -0.05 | 162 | 177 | 171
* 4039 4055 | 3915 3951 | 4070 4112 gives -0.10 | 153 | 181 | 170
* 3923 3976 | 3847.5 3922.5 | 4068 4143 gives 0.11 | 166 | 151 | 171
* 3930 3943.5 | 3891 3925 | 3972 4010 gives 0.15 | 163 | 143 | 166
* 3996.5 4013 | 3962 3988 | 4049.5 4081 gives -0.08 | 150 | 172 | 179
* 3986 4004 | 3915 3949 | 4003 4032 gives 0.00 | 152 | 172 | 179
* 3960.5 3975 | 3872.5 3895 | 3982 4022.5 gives 0.24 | 160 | 137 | 177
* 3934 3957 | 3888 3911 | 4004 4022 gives 0.06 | 162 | 162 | 183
